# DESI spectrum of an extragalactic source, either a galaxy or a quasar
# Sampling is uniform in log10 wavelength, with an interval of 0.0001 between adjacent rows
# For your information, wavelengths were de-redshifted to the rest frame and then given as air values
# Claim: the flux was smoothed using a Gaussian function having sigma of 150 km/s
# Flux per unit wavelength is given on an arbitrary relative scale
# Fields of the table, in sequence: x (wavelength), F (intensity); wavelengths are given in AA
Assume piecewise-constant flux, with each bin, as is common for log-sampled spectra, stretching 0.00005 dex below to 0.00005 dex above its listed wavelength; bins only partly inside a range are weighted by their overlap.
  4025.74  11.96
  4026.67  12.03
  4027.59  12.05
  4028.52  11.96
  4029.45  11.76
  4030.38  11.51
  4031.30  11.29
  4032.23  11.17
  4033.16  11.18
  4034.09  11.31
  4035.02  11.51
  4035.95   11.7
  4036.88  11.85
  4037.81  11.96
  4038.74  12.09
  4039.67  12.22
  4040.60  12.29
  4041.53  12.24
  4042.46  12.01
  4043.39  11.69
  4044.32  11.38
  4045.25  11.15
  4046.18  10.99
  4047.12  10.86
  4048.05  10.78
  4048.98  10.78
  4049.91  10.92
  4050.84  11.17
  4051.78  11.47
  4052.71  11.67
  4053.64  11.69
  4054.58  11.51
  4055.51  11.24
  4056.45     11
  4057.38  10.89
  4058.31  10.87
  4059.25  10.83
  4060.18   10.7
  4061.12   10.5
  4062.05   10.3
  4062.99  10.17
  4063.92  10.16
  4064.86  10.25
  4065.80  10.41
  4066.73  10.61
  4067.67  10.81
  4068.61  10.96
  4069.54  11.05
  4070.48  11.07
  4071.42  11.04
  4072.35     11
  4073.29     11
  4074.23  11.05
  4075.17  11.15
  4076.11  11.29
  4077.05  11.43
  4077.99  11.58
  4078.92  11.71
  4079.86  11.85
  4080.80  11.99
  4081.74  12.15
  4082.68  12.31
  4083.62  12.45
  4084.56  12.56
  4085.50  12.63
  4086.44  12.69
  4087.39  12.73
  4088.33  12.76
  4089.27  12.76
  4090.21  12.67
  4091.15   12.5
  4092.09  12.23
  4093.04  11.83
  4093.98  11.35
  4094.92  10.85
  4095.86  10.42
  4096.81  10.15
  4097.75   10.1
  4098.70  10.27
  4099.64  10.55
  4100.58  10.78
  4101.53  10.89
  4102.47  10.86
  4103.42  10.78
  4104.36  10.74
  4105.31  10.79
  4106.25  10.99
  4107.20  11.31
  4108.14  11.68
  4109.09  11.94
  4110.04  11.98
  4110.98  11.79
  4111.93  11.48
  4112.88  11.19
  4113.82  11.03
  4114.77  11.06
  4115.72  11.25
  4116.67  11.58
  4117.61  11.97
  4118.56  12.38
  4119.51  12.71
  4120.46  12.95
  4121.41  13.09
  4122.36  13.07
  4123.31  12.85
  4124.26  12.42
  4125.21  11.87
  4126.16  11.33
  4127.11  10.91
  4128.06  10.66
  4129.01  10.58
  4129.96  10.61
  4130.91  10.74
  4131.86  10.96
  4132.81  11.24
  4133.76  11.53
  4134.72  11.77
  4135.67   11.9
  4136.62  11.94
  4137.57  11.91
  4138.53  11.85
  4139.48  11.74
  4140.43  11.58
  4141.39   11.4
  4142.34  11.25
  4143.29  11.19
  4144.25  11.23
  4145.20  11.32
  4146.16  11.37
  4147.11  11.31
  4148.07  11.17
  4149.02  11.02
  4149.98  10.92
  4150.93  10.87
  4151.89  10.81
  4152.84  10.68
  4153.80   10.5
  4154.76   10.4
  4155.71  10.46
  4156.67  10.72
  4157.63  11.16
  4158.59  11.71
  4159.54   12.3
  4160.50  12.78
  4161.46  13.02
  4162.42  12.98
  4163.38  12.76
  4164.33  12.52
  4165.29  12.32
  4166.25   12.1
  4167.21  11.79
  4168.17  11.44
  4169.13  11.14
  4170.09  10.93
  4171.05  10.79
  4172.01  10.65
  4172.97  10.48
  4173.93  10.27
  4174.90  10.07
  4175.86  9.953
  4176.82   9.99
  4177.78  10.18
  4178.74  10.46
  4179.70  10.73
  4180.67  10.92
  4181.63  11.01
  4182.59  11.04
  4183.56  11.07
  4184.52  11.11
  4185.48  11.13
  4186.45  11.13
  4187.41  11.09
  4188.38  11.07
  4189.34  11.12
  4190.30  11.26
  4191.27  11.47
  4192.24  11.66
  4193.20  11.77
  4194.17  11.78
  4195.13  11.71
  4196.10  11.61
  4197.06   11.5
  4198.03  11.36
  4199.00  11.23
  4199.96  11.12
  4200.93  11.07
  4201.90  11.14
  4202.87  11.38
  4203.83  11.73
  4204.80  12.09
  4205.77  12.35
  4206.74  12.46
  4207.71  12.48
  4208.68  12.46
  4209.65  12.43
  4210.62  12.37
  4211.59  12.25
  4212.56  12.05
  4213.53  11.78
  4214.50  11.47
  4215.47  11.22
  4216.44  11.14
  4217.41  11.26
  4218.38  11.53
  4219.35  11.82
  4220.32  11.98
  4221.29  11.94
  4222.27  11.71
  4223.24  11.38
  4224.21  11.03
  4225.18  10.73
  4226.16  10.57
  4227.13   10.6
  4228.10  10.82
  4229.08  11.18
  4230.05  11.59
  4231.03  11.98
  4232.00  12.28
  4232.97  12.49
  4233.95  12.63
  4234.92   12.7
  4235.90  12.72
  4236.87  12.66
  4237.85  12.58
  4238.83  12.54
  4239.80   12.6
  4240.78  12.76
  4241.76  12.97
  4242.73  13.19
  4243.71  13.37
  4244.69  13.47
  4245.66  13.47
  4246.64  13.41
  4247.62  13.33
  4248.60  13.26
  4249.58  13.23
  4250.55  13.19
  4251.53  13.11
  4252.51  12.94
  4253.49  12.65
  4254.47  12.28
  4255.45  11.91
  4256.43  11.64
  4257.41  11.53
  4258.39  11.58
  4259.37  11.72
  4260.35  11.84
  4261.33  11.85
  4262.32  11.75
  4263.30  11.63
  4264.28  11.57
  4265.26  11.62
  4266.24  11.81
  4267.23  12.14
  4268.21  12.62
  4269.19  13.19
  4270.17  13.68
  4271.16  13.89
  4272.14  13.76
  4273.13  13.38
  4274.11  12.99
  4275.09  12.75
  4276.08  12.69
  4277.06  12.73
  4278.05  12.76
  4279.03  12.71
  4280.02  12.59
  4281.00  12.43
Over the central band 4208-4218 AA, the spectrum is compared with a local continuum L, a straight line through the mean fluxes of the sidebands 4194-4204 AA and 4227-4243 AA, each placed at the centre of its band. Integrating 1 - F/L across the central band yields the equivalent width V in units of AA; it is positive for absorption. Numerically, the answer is -0.1 AA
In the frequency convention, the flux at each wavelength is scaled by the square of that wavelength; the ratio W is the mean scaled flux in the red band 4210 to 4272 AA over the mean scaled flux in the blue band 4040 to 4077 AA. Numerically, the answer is 1.21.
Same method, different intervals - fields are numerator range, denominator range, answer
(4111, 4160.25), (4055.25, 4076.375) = 1.10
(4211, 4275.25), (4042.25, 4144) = 1.16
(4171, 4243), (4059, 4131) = 1.07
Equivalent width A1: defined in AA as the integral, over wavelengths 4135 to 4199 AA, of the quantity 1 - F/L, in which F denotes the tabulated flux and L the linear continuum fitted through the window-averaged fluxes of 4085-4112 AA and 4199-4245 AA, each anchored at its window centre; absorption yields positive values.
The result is 2.4 AA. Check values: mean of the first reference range 11.5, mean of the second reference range 11.9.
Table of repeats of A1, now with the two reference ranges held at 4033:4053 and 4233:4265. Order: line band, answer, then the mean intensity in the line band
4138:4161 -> 1.5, 11.2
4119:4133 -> 0.2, 11.7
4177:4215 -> 2.5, 11.5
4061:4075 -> 1.1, 10.7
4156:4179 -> 1.5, 11.4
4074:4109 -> 0.6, 11.5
